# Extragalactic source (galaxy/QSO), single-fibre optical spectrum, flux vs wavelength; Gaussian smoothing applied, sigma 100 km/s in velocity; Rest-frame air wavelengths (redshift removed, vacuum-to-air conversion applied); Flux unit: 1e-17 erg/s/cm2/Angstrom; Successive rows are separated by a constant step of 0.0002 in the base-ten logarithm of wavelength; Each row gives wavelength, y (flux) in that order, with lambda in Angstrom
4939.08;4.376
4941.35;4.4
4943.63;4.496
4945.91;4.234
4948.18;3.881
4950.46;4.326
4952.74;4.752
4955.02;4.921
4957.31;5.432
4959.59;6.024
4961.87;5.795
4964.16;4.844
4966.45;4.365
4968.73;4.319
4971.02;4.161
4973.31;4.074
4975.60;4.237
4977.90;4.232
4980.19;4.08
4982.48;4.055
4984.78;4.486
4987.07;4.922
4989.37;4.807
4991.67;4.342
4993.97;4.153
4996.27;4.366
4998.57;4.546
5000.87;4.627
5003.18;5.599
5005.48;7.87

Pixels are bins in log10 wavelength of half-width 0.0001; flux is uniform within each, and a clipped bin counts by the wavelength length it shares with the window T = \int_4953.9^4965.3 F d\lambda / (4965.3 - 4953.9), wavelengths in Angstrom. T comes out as 5.4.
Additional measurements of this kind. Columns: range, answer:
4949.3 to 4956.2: 4.66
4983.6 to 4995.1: 4.54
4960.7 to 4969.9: 4.83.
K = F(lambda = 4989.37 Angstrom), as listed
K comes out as 4.807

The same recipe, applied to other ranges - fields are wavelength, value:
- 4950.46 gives 4.326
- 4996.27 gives 4.366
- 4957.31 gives 5.432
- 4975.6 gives 4.237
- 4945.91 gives 4.234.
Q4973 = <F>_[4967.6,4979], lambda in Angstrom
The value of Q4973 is 4.2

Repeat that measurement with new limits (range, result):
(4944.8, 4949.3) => 4.06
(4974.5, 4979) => 4.23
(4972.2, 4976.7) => 4.16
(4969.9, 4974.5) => 4.12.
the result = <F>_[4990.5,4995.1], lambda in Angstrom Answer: 4.25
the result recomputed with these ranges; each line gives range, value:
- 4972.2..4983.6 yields 4.14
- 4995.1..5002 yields 4.51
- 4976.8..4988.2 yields 4.36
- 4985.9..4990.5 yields 4.87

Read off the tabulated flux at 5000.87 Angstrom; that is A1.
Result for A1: 4.627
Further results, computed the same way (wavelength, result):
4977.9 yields 4.232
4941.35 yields 4.4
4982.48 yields 4.055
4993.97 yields 4.153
